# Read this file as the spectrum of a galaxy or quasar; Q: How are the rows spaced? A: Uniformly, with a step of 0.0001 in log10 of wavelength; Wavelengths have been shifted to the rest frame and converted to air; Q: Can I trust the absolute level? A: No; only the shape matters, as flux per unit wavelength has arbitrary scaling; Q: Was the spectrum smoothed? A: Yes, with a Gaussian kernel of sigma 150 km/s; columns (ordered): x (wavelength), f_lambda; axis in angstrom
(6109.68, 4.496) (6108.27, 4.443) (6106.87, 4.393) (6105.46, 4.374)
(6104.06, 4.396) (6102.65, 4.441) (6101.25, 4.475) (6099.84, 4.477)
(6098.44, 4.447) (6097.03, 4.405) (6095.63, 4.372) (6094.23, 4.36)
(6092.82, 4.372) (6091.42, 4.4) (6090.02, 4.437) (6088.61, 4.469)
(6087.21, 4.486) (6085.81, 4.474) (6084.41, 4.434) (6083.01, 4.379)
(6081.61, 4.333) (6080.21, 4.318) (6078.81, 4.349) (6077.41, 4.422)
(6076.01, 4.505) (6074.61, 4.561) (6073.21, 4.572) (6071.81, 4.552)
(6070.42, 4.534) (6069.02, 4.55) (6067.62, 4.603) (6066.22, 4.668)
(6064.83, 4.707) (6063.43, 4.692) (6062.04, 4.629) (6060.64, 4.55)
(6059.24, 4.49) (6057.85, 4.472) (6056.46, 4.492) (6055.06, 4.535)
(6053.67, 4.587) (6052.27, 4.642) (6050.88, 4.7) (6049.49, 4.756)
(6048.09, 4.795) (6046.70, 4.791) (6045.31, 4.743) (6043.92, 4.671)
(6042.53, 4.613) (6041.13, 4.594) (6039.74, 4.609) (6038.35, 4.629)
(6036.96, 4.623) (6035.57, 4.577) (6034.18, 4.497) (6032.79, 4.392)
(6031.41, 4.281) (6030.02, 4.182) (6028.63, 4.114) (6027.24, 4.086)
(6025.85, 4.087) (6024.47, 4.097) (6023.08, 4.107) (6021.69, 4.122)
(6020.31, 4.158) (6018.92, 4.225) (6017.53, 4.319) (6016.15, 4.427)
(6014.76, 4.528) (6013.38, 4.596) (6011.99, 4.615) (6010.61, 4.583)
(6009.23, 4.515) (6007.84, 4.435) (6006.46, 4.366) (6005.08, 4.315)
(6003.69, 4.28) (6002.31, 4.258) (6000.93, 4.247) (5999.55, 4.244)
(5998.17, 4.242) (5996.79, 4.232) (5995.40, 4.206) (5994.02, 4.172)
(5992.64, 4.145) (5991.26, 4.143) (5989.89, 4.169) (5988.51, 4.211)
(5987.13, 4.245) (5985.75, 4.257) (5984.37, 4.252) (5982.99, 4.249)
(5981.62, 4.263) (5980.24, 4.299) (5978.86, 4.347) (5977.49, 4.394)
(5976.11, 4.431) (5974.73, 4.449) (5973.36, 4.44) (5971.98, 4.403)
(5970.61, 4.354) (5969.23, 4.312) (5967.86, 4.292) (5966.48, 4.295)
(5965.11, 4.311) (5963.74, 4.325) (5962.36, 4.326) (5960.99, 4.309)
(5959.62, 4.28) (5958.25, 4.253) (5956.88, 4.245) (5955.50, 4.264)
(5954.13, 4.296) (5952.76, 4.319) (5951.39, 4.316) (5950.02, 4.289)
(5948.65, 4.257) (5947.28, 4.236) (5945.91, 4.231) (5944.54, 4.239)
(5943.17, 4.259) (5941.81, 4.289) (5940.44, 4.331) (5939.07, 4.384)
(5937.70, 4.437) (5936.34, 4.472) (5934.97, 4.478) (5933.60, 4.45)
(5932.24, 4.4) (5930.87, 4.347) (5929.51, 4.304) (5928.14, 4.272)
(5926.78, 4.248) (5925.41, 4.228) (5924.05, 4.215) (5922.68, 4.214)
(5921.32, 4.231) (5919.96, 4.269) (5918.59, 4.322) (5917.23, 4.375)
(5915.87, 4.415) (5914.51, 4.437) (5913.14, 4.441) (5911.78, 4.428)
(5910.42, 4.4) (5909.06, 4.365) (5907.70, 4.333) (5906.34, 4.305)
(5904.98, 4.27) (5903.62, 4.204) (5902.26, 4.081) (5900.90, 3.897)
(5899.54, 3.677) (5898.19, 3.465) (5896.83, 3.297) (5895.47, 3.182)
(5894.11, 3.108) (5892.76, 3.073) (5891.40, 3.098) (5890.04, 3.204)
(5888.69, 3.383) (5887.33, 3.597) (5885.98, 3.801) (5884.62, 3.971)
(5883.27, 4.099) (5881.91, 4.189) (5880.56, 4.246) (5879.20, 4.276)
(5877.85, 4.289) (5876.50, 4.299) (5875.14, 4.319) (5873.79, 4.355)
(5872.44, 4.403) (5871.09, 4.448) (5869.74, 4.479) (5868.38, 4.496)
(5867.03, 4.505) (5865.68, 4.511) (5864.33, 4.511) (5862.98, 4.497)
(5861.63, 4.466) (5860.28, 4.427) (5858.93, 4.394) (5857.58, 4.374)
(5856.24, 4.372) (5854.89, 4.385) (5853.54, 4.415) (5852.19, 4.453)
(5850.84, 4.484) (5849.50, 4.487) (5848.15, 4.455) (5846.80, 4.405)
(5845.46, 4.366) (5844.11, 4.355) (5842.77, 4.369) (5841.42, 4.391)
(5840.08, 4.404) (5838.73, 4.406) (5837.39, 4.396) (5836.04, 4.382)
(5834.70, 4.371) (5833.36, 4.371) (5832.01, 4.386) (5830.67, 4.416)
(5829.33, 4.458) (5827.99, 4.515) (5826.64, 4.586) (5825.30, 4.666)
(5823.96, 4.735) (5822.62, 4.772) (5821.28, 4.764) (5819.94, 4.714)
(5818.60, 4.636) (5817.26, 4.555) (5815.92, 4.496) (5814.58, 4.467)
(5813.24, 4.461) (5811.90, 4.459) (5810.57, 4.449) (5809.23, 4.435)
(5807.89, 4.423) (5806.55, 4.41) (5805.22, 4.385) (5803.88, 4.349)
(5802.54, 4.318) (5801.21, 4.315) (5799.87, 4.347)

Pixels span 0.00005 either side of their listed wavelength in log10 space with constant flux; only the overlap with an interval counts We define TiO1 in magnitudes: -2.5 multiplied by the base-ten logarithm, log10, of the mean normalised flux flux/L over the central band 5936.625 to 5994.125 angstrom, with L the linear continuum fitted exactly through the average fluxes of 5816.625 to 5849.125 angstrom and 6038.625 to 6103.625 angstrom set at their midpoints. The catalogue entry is 0.05 mag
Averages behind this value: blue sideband 4.49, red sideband 4.53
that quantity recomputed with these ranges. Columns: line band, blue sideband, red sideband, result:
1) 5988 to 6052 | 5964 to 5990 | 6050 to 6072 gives 0.02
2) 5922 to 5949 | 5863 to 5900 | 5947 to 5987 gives -0.04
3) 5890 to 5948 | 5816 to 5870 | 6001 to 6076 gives 0.09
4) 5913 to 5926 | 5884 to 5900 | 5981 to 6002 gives -0.19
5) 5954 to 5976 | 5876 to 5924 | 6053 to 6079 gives -0.03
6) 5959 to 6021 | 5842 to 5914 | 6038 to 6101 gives 0.01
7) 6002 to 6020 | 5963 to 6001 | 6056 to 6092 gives -0.02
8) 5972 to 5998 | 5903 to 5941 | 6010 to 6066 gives 0.04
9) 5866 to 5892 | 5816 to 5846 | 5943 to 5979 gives 0.09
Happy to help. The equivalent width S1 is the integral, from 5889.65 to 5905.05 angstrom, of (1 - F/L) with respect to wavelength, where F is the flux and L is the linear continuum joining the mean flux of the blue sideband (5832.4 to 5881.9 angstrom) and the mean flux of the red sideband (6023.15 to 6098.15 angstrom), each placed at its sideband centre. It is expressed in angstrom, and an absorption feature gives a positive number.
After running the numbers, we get 3.1 angstrom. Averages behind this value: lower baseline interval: 4.4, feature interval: 3.52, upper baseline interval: 4.49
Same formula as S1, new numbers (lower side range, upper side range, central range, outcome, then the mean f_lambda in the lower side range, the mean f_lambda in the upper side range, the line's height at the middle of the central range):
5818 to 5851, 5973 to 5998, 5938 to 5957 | 0.17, 4.49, 4.27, 4.33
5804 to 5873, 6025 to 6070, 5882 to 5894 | 2.53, 4.47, 4.54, 4.49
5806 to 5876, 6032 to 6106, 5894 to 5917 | 2.23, 4.47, 4.53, 4.48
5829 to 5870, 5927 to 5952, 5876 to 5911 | 4.26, 4.42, 4.33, 4.38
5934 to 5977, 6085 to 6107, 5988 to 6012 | 0.37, 4.33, 4.42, 4.36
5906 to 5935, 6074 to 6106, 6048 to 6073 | -1.12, 4.34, 4.42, 4.41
